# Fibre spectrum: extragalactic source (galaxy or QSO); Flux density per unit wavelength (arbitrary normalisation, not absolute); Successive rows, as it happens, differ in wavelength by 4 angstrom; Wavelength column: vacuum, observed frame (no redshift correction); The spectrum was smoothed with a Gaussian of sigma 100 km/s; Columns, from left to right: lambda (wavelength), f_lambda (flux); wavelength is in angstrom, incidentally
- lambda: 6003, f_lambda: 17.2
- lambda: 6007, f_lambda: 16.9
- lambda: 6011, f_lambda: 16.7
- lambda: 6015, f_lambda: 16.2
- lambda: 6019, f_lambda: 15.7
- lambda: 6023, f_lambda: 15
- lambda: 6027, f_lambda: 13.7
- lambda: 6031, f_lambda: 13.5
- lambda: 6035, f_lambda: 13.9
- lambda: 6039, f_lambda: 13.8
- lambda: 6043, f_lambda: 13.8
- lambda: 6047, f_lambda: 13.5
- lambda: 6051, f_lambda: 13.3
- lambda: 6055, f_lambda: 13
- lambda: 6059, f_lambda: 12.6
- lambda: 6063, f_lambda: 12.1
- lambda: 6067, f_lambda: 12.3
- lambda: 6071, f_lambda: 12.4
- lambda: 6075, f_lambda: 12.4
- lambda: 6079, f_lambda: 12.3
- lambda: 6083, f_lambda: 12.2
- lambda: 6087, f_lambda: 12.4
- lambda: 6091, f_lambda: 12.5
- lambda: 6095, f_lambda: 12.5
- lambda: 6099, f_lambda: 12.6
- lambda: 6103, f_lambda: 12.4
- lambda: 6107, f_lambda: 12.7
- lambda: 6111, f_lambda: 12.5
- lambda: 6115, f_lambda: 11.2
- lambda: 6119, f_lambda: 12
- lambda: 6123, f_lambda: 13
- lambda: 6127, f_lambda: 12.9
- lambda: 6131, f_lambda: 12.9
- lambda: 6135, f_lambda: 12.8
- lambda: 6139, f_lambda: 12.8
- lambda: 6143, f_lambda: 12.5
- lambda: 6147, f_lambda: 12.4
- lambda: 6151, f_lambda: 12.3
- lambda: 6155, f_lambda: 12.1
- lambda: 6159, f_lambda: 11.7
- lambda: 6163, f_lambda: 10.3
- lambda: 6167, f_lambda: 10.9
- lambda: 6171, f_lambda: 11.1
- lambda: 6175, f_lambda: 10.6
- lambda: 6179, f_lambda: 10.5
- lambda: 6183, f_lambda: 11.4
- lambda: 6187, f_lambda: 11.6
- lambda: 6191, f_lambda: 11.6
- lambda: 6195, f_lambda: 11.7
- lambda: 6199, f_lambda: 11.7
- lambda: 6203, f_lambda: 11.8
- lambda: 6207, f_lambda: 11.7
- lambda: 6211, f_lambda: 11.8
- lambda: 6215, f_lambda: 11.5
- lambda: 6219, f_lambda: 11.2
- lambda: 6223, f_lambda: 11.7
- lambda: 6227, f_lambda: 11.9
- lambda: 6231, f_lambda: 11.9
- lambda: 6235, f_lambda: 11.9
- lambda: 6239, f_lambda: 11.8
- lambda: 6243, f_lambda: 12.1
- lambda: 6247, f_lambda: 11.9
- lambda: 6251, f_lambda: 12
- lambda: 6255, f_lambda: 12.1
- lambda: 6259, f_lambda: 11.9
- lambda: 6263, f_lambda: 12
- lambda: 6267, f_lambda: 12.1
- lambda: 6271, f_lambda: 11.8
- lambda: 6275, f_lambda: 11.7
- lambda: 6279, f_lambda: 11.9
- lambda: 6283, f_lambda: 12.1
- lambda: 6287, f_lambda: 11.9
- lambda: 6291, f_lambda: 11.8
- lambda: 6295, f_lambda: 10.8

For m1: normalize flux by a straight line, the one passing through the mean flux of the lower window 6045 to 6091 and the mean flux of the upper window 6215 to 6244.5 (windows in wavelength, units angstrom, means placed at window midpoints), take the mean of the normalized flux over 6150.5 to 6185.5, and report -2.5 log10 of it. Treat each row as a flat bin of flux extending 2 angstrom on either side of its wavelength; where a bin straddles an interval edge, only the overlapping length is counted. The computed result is 0.085 mag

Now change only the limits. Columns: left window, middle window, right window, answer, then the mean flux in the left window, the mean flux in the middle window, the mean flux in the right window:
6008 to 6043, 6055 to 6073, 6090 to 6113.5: 0.10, 14.8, 12.4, 12.5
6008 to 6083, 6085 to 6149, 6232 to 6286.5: 0.05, 13.7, 12.5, 11.9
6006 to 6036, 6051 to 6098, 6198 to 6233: 0.14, 15.2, 12.5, 11.7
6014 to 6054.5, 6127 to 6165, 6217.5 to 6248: 0.05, 14.1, 12.2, 11.8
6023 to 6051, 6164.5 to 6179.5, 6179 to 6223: 0.11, 13.8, 10.8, 11.6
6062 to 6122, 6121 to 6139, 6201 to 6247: -0.06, 12.3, 12.9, 11.8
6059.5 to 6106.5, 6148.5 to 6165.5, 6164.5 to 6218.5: 0.01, 12.4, 11.6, 11.4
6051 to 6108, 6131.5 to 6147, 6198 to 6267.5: -0.04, 12.5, 12.7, 11.8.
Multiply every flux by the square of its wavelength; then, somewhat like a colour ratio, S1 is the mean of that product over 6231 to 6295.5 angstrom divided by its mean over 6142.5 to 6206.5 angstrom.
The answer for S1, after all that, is 1.06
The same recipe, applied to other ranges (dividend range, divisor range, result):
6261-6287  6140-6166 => 1.04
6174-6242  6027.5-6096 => 0.94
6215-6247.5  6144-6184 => 1.06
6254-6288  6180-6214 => 1.05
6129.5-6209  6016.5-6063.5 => 0.89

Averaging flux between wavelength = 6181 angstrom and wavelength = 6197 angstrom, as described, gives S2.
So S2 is 11.6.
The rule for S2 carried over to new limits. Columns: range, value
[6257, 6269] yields 12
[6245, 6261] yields 12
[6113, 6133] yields 12.4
